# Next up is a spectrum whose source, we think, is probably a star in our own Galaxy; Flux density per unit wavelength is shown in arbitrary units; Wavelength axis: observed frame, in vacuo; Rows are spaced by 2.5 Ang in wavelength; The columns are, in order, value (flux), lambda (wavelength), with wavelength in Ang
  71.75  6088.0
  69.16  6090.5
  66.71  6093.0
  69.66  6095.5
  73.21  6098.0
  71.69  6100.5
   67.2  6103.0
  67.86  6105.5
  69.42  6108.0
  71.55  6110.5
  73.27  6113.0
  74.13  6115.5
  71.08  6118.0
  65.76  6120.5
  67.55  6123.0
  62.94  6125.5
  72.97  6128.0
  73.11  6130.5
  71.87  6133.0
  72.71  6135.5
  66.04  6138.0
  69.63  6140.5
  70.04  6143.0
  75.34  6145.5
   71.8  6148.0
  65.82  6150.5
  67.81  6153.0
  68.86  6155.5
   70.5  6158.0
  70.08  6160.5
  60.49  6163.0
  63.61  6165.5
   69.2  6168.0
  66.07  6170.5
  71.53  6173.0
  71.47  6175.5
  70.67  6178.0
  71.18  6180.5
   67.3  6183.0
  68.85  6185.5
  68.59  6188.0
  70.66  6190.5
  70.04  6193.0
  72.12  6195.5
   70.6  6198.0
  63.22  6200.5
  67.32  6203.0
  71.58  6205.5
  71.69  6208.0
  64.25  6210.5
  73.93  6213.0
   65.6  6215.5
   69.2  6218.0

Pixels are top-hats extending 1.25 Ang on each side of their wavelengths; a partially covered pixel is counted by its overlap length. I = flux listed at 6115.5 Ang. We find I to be 74.13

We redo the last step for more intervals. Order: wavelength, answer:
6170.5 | 66.07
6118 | 71.08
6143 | 70.04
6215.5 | 65.6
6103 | 67.2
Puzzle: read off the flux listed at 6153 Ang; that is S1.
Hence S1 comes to 67.81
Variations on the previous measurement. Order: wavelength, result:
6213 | 73.93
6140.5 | 69.63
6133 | 71.87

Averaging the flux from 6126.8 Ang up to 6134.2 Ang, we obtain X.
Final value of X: 72.7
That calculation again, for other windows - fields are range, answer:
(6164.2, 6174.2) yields 67.5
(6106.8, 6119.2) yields 71.9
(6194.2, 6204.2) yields 68.3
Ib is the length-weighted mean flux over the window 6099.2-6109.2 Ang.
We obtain 69.1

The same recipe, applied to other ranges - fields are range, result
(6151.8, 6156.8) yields 68.4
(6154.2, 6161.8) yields 69.7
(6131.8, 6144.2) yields 70.1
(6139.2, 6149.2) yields 71.7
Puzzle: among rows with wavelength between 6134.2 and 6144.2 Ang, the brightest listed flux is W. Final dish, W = 72.71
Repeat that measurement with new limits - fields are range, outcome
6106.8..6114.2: 73.27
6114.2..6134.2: 74.13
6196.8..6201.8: 70.6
